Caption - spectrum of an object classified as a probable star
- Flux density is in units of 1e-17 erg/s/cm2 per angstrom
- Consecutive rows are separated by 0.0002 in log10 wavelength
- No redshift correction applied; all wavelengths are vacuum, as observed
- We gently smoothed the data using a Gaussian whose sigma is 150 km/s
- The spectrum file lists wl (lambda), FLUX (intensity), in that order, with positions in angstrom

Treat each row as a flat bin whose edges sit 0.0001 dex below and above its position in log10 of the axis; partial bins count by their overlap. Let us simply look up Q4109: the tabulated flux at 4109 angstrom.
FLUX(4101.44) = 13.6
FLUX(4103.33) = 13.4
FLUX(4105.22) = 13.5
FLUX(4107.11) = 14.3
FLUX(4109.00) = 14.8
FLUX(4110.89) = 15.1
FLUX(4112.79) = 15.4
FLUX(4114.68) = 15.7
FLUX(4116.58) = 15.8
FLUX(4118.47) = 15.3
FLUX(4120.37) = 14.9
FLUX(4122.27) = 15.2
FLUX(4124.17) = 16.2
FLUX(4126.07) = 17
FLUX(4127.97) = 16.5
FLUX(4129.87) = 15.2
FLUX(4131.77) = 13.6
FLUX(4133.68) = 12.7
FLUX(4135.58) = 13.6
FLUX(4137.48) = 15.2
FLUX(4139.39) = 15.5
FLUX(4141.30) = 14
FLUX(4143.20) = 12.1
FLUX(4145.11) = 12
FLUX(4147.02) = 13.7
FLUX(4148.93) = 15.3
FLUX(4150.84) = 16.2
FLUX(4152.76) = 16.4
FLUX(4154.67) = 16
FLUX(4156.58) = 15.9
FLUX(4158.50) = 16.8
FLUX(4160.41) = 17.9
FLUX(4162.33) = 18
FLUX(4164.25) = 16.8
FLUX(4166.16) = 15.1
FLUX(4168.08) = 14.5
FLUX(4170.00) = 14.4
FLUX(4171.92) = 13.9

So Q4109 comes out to 14.8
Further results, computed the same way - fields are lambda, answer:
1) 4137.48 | 15.2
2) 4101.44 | 13.6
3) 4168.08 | 14.5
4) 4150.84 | 16.2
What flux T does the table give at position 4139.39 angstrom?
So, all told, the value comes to 15.5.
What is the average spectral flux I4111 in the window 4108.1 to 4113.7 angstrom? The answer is 15.1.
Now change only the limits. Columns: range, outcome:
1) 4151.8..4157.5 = 16.1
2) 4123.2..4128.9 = 16.6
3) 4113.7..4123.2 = 15.4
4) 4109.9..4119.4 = 15.5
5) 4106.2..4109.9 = 14.6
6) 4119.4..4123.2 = 15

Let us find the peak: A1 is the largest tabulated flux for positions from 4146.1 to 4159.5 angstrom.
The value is 16.8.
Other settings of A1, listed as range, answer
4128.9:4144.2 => 15.5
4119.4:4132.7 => 17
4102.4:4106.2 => 13.5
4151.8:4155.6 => 16.4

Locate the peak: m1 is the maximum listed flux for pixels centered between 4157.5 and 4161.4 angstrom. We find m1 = 17.9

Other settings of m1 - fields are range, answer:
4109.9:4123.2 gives 15.8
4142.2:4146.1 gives 12.1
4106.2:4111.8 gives 15.1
